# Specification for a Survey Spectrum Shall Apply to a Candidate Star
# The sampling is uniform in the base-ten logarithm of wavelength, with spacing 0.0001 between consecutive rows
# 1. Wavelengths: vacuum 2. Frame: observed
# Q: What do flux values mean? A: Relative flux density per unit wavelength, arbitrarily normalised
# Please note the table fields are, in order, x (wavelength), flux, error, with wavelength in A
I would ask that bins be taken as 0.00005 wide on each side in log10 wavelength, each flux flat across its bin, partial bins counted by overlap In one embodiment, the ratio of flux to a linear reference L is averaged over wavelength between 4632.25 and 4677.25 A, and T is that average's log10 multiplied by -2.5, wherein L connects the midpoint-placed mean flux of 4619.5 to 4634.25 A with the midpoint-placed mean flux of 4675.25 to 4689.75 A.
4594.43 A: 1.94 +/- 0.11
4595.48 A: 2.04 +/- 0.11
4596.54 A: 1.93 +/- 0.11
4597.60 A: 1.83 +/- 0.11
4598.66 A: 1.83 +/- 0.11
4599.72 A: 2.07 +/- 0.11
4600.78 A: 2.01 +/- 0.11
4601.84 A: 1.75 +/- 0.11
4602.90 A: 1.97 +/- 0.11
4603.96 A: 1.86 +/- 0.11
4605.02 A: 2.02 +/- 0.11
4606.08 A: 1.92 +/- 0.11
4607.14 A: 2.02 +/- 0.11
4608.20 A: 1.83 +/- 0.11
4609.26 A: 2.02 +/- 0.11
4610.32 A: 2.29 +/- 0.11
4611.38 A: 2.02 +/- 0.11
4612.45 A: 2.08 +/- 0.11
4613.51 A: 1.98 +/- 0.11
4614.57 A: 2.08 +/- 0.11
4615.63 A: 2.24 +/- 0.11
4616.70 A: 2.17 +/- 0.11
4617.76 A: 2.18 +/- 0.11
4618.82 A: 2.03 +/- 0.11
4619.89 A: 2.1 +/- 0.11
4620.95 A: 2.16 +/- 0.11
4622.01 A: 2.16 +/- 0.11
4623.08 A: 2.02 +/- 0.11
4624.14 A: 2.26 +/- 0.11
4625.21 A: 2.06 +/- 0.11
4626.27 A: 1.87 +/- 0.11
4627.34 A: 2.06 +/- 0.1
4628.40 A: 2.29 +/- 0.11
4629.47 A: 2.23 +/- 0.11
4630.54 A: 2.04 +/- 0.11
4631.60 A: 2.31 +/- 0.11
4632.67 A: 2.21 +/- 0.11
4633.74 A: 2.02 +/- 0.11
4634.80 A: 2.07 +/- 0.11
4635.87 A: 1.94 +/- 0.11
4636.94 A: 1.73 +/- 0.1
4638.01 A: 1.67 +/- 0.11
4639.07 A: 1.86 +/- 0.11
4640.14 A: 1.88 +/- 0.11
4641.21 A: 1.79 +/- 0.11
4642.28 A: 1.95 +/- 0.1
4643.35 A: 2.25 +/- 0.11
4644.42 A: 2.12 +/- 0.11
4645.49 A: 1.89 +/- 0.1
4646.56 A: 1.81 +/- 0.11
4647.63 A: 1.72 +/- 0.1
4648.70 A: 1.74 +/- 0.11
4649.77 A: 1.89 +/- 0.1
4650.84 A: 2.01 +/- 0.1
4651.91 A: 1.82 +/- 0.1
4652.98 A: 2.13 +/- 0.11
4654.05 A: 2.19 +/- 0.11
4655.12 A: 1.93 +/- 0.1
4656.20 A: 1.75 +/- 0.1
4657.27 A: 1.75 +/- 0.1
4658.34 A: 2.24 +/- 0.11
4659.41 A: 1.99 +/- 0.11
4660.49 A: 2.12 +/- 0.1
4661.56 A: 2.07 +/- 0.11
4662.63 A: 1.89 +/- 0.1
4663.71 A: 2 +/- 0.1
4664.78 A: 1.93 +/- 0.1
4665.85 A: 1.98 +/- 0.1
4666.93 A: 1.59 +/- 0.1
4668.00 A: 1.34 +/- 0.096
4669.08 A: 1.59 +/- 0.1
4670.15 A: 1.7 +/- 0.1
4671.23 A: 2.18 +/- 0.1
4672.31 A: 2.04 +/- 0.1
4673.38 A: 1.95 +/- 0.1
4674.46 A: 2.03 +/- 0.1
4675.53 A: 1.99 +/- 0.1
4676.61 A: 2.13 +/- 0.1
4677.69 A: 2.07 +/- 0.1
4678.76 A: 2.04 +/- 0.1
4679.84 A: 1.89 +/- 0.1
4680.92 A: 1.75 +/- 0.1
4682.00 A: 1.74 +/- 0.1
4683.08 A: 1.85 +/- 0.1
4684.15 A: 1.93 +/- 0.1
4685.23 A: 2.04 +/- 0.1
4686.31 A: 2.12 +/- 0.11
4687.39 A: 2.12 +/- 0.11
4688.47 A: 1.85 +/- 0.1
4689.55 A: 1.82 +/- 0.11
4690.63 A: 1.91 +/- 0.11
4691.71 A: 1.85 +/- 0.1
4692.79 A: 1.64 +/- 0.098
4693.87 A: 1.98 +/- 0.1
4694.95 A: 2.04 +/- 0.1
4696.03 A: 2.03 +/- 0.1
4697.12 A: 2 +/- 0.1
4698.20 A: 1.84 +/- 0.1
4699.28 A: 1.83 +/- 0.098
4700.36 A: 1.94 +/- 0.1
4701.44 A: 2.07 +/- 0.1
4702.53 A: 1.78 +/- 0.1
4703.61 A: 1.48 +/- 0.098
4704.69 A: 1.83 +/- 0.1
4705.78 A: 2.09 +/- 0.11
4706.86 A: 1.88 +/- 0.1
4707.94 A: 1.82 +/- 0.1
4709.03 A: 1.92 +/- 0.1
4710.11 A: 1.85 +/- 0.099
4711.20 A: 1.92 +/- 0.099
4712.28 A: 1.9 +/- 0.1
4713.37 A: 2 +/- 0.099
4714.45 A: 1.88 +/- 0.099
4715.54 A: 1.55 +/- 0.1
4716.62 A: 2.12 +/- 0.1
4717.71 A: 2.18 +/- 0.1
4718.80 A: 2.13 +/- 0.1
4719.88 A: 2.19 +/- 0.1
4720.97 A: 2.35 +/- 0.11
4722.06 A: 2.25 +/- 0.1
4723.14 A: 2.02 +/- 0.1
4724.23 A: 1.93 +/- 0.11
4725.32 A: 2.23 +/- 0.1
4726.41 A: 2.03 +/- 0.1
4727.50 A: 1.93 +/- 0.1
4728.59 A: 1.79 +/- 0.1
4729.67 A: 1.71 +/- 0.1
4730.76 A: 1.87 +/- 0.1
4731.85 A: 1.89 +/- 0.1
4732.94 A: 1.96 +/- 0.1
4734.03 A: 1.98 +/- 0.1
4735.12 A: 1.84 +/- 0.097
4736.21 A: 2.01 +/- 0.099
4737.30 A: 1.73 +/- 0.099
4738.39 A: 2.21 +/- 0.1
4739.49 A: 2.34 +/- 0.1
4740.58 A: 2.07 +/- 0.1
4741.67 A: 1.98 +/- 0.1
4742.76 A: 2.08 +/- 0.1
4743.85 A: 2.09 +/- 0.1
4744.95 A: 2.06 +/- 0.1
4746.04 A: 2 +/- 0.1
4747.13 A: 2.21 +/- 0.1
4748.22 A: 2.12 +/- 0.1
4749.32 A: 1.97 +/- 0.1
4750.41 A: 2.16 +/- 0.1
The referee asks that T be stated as 0.06 mag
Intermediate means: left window 2.13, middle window 1.93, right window 1.95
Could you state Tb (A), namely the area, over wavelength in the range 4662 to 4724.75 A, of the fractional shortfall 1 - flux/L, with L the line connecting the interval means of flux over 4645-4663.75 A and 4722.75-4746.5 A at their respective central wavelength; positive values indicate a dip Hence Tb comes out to 1.2 A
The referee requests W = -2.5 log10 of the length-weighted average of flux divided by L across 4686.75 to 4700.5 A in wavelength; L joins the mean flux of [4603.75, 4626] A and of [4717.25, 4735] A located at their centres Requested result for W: 0.069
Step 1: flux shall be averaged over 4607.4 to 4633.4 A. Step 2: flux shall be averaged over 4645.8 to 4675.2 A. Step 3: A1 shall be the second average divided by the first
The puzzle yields 0.9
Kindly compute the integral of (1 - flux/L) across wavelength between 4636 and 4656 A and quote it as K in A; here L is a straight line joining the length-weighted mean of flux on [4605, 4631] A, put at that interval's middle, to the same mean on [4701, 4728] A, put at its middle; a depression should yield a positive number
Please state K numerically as 1.4 A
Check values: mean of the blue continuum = 2.09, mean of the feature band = 1.91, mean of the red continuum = 1.97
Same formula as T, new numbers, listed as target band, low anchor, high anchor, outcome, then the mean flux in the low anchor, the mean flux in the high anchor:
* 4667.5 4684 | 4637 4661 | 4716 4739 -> 0.04 mag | 1.93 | 2.02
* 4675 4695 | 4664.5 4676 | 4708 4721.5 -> -0.02 mag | 1.85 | 1.99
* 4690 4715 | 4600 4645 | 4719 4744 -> 0.08 mag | 2.04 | 2.02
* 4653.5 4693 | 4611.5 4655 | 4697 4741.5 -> 0.04 mag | 2.02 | 1.96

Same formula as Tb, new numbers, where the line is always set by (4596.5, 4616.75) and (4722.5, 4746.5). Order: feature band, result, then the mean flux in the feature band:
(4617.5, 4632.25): -1.0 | 2.13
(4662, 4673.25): 0.9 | 1.83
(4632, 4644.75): 0.2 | 1.96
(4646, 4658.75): 0.5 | 1.91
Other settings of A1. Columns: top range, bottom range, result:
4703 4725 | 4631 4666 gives 1.00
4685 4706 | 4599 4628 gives 0.93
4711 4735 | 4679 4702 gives 1.04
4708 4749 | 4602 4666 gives 1.00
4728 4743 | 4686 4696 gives 1.02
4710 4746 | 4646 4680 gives 1.04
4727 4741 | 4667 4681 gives 1.03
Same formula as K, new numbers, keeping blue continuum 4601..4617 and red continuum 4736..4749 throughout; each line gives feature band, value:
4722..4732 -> 0.5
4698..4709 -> 1.1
